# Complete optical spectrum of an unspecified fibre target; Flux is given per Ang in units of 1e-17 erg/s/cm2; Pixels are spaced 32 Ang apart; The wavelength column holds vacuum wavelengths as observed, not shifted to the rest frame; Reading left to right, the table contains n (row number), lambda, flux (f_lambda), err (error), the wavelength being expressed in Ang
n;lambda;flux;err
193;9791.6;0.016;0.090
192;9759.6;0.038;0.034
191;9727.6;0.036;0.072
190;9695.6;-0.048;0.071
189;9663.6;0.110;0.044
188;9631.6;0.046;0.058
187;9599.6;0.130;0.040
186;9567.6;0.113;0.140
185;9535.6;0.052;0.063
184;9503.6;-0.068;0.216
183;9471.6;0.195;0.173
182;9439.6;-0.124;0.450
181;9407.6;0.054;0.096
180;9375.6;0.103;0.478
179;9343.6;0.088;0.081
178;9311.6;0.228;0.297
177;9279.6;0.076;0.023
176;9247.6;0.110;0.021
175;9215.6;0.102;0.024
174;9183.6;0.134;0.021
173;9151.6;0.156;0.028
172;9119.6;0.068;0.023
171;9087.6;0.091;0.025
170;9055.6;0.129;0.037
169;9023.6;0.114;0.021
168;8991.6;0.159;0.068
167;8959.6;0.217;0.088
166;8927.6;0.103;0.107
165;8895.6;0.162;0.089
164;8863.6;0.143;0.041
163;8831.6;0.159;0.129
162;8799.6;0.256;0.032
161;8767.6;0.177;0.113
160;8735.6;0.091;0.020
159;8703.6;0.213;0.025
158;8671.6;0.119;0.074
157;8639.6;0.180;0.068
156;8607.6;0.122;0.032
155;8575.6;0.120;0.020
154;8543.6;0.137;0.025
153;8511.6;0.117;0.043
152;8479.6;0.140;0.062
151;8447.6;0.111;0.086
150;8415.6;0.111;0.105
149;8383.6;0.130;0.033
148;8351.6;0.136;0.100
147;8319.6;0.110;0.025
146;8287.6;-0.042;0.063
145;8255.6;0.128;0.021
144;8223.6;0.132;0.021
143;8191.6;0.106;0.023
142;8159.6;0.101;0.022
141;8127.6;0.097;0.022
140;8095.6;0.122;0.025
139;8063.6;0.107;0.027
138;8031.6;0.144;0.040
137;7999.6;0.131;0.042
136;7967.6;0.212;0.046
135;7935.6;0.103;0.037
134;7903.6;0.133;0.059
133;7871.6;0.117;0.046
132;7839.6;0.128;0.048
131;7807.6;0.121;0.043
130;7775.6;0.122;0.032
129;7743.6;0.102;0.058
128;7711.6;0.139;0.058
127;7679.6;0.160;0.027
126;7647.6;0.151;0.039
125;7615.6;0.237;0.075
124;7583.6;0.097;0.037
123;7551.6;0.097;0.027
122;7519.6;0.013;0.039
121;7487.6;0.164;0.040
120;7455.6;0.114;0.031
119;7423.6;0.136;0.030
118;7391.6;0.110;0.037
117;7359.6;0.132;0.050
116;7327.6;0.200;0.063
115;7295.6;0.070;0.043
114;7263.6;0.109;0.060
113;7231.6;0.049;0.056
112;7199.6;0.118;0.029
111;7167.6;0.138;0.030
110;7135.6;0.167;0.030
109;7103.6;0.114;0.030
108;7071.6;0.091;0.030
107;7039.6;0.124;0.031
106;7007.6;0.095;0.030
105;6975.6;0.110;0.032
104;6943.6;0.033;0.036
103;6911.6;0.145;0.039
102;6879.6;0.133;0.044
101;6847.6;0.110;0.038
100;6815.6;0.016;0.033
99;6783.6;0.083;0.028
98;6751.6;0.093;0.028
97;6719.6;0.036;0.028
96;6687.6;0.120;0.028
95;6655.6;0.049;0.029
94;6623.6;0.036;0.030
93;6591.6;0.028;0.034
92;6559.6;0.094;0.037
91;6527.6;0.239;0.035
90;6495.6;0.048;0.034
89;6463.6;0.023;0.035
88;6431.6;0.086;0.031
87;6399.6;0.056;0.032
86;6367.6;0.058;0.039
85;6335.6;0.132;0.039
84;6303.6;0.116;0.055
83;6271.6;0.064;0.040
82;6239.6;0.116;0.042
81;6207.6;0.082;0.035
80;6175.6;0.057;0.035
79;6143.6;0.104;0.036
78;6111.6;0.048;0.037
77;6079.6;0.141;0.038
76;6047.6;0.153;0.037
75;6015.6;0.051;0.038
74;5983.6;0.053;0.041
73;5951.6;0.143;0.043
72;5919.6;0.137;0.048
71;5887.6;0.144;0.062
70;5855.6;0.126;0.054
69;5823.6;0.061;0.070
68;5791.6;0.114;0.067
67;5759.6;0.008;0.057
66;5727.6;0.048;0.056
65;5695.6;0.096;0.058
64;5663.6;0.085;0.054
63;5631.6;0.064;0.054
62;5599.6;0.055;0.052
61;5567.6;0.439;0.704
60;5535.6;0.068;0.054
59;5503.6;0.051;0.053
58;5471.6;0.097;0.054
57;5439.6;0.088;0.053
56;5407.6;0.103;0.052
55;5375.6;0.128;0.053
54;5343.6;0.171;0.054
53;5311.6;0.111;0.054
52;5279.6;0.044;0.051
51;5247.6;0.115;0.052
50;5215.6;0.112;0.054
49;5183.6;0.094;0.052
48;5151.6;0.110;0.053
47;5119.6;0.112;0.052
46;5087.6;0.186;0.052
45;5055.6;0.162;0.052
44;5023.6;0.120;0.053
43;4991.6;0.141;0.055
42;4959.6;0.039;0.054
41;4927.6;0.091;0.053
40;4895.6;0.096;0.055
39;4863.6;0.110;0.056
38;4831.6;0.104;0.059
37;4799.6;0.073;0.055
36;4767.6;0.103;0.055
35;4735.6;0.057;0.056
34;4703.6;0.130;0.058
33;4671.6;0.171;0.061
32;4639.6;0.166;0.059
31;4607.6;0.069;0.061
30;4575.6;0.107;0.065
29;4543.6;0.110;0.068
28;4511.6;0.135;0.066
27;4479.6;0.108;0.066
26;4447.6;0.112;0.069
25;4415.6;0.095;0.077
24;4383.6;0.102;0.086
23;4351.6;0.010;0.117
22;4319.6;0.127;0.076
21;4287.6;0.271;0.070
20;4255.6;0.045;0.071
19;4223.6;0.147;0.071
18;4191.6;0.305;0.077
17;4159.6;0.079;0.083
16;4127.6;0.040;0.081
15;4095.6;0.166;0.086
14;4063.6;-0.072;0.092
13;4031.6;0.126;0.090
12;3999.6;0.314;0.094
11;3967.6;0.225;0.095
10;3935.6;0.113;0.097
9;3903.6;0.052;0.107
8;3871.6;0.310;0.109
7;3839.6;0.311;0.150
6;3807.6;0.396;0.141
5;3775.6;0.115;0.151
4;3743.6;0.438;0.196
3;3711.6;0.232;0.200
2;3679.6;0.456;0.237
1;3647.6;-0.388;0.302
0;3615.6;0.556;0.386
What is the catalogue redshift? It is 0.75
